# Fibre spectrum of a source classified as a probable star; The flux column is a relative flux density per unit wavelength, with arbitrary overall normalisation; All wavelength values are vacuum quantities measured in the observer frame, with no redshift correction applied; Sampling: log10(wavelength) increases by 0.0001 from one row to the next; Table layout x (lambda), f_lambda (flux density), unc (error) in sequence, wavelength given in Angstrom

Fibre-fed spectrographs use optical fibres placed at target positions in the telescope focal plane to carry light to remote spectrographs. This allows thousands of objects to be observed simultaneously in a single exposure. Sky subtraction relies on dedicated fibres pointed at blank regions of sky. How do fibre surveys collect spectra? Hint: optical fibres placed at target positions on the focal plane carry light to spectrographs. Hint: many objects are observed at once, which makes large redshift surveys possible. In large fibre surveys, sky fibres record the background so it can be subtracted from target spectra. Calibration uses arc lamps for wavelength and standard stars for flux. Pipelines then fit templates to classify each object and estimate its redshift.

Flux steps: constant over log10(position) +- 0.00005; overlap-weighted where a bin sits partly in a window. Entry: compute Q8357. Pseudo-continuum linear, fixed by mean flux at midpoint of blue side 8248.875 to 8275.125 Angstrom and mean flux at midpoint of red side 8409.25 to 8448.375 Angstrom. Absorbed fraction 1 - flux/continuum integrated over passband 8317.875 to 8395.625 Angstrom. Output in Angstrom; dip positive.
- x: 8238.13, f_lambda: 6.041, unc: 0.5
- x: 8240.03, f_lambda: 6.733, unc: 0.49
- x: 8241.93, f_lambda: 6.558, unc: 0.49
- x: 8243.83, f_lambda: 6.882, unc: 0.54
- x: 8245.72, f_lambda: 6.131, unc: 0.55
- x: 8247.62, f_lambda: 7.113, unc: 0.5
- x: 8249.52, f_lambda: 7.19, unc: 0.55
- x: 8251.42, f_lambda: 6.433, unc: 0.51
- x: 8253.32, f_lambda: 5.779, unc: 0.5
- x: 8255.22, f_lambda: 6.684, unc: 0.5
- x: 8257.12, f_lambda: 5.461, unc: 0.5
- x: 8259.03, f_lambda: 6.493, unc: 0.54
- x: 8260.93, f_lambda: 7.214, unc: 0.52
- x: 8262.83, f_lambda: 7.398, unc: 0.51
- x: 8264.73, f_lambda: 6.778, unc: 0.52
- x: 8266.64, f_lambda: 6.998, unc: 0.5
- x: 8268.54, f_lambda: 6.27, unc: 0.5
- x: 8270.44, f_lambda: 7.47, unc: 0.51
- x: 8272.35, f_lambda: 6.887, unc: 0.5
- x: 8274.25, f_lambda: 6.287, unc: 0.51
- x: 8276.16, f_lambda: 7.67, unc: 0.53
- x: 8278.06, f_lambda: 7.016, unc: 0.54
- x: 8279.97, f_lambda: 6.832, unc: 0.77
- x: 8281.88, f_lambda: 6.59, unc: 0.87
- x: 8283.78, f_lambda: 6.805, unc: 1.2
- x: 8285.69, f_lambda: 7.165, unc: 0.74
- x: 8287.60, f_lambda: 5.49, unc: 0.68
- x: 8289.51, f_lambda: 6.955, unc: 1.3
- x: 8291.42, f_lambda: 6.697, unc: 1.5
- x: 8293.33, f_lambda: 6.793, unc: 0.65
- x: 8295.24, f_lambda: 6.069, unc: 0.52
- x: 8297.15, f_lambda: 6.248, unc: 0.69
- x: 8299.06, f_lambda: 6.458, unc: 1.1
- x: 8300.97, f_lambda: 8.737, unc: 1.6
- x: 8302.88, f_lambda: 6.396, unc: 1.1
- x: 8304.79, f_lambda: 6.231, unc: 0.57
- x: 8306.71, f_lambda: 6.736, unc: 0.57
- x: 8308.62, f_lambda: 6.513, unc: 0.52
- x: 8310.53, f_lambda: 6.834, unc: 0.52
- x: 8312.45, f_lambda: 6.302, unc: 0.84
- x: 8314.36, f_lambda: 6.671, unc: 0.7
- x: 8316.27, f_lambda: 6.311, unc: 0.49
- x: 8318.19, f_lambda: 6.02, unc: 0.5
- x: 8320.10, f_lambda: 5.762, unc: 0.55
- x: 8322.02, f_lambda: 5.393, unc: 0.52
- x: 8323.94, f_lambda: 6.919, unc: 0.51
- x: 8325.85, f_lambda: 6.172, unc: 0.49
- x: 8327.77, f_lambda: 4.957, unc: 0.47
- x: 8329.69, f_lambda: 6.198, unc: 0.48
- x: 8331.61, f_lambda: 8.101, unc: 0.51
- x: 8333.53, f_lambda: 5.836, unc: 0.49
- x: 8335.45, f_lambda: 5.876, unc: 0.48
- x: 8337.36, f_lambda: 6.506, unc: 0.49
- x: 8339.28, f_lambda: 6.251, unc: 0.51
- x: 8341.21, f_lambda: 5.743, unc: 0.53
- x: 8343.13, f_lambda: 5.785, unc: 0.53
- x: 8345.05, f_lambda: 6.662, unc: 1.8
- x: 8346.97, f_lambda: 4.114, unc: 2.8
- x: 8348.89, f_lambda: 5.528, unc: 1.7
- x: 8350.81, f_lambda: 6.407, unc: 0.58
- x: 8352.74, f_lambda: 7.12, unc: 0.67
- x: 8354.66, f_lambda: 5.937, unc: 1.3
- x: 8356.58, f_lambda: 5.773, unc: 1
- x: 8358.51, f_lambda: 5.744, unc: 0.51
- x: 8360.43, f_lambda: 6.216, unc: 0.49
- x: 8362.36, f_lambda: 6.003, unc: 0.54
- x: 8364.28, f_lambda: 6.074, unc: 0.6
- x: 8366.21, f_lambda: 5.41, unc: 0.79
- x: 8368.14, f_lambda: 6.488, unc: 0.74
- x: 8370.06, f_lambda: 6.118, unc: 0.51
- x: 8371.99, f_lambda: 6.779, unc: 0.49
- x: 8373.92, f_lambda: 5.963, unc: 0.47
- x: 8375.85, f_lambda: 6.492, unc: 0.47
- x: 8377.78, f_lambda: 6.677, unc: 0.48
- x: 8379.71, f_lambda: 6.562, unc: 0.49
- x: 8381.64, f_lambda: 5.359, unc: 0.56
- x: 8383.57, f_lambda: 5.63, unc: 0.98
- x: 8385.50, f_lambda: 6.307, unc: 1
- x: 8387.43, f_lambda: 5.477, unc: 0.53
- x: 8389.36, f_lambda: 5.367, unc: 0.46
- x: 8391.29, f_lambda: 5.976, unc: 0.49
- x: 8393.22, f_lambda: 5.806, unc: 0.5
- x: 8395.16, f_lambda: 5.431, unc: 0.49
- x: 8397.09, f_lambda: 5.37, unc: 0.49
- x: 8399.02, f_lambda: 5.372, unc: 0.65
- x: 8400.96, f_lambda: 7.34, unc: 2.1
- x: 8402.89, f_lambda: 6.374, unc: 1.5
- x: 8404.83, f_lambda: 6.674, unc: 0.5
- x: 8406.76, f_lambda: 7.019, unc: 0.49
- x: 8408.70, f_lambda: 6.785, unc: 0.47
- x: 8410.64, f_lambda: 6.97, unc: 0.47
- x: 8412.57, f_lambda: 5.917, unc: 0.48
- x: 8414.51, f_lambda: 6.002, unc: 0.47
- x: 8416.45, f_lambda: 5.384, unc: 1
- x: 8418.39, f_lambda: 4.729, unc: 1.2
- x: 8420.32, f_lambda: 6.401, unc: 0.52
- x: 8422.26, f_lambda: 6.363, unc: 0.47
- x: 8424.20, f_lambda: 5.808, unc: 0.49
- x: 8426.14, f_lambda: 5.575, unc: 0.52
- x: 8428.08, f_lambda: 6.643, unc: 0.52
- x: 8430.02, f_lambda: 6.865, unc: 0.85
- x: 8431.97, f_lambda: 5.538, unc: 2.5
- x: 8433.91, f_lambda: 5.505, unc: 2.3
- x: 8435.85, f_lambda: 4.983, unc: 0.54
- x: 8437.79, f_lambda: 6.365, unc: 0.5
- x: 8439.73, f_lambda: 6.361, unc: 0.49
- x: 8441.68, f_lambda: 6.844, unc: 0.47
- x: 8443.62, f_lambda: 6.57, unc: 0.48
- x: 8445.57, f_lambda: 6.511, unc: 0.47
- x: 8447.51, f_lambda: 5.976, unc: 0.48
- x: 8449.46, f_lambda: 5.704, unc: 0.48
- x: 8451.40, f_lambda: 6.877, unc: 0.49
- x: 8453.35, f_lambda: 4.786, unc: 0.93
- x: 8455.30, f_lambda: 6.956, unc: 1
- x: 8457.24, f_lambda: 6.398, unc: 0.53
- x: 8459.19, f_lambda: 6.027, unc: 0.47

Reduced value 3.71 Angstrom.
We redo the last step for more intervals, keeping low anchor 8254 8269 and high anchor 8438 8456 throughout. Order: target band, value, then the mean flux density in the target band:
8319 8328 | 0.8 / 5.92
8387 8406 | 1.3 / 5.95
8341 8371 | 2.4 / 5.95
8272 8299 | -0.2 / 6.67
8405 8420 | 0.5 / 6.16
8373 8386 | 0.6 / 6.13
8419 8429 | 0.3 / 6.11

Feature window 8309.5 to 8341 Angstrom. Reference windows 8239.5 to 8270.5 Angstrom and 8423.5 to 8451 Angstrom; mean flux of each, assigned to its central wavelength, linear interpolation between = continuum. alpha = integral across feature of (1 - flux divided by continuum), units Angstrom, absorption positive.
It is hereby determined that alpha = 1.0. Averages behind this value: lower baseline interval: 6.66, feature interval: 6.24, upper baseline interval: 6.11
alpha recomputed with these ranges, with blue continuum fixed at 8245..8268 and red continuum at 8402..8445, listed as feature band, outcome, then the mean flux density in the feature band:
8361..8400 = 2.20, 5.93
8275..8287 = -0.71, 6.95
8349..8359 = 0.32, 6.16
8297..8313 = -0.62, 6.75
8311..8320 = 0.24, 6.3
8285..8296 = 0.03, 6.52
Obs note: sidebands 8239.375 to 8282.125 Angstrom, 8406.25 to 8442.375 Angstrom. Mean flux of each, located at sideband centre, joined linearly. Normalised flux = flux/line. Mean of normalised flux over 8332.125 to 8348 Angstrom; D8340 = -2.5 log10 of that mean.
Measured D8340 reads 0.09 mag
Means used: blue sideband 6.74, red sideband 6.09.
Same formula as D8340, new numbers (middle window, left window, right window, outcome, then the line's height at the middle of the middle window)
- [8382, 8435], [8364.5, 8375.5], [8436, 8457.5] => 0.034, 6.21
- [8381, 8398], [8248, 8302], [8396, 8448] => 0.118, 6.29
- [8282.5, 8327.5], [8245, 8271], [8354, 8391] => -0.014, 6.4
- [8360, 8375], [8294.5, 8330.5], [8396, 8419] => 0.023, 6.26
